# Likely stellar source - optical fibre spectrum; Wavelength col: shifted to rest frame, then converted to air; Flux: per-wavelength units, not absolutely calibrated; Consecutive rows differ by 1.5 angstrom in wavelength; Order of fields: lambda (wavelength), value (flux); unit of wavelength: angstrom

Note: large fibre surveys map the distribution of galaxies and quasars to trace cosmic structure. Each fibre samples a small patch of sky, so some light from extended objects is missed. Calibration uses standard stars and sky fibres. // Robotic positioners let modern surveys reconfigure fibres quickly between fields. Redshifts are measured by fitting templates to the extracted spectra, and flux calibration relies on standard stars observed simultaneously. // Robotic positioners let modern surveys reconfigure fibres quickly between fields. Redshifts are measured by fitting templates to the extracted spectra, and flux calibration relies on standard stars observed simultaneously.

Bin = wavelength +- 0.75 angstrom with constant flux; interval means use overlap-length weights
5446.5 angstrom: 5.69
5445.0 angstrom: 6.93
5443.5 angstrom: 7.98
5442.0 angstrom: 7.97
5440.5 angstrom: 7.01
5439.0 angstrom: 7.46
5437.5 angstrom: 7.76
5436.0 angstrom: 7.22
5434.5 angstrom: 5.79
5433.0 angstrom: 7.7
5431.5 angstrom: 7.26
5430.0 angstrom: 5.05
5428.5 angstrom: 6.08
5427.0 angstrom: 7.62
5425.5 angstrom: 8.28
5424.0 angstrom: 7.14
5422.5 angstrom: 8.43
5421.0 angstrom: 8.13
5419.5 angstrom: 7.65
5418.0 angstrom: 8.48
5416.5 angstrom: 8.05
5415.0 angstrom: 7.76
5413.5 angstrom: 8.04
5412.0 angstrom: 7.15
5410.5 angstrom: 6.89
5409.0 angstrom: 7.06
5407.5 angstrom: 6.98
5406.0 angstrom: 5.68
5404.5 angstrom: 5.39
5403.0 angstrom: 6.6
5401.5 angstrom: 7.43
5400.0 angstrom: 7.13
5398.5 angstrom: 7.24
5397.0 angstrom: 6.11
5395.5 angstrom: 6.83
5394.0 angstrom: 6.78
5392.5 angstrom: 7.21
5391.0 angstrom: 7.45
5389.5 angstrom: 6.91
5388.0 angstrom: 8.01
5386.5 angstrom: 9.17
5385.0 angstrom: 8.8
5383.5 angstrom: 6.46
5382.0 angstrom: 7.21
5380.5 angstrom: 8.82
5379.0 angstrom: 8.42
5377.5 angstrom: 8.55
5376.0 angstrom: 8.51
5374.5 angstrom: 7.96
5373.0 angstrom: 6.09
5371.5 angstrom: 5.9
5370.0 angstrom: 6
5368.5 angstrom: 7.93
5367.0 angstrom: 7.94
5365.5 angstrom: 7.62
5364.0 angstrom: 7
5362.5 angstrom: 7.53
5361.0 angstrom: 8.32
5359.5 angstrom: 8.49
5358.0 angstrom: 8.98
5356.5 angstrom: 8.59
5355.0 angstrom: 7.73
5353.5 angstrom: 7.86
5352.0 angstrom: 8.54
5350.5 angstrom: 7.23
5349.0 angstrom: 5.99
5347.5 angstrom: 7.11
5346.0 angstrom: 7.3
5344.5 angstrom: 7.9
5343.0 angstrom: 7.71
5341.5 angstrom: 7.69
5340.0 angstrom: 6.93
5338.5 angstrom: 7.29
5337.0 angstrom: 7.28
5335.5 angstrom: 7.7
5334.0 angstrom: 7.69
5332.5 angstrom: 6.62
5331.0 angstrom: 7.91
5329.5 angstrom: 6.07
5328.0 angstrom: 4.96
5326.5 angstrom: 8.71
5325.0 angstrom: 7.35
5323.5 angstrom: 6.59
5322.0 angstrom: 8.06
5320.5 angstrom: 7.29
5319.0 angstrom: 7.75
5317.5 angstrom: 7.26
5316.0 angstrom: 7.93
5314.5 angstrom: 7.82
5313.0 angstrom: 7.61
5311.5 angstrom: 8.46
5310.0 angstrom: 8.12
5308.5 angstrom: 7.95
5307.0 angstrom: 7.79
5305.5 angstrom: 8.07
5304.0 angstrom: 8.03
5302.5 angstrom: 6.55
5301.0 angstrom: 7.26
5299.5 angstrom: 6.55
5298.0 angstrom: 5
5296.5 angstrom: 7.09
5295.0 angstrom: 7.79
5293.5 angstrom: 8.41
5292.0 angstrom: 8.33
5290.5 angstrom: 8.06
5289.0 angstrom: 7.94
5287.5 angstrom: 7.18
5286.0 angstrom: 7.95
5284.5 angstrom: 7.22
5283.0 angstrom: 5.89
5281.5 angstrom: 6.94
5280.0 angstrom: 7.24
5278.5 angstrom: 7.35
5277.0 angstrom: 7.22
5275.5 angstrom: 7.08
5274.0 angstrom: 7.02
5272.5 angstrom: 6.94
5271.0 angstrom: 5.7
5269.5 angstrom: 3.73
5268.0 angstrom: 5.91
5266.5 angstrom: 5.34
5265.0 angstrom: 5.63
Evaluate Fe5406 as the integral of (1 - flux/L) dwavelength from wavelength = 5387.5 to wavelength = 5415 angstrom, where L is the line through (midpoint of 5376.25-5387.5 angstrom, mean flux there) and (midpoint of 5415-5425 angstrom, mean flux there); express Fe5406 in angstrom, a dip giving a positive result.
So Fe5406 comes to 3.9 angstrom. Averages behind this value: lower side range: 8.21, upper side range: 7.97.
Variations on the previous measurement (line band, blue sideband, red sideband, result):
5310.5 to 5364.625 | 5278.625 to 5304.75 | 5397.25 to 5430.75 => -2.3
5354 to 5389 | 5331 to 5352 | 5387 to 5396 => -2.5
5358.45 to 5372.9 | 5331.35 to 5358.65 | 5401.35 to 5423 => 0.2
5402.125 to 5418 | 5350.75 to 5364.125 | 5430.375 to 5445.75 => 1.1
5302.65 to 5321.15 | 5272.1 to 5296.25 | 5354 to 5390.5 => -0.7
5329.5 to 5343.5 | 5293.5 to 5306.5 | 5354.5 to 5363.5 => 0.9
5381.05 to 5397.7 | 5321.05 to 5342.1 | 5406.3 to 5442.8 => -0.2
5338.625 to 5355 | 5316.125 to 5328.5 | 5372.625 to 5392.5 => 0.3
